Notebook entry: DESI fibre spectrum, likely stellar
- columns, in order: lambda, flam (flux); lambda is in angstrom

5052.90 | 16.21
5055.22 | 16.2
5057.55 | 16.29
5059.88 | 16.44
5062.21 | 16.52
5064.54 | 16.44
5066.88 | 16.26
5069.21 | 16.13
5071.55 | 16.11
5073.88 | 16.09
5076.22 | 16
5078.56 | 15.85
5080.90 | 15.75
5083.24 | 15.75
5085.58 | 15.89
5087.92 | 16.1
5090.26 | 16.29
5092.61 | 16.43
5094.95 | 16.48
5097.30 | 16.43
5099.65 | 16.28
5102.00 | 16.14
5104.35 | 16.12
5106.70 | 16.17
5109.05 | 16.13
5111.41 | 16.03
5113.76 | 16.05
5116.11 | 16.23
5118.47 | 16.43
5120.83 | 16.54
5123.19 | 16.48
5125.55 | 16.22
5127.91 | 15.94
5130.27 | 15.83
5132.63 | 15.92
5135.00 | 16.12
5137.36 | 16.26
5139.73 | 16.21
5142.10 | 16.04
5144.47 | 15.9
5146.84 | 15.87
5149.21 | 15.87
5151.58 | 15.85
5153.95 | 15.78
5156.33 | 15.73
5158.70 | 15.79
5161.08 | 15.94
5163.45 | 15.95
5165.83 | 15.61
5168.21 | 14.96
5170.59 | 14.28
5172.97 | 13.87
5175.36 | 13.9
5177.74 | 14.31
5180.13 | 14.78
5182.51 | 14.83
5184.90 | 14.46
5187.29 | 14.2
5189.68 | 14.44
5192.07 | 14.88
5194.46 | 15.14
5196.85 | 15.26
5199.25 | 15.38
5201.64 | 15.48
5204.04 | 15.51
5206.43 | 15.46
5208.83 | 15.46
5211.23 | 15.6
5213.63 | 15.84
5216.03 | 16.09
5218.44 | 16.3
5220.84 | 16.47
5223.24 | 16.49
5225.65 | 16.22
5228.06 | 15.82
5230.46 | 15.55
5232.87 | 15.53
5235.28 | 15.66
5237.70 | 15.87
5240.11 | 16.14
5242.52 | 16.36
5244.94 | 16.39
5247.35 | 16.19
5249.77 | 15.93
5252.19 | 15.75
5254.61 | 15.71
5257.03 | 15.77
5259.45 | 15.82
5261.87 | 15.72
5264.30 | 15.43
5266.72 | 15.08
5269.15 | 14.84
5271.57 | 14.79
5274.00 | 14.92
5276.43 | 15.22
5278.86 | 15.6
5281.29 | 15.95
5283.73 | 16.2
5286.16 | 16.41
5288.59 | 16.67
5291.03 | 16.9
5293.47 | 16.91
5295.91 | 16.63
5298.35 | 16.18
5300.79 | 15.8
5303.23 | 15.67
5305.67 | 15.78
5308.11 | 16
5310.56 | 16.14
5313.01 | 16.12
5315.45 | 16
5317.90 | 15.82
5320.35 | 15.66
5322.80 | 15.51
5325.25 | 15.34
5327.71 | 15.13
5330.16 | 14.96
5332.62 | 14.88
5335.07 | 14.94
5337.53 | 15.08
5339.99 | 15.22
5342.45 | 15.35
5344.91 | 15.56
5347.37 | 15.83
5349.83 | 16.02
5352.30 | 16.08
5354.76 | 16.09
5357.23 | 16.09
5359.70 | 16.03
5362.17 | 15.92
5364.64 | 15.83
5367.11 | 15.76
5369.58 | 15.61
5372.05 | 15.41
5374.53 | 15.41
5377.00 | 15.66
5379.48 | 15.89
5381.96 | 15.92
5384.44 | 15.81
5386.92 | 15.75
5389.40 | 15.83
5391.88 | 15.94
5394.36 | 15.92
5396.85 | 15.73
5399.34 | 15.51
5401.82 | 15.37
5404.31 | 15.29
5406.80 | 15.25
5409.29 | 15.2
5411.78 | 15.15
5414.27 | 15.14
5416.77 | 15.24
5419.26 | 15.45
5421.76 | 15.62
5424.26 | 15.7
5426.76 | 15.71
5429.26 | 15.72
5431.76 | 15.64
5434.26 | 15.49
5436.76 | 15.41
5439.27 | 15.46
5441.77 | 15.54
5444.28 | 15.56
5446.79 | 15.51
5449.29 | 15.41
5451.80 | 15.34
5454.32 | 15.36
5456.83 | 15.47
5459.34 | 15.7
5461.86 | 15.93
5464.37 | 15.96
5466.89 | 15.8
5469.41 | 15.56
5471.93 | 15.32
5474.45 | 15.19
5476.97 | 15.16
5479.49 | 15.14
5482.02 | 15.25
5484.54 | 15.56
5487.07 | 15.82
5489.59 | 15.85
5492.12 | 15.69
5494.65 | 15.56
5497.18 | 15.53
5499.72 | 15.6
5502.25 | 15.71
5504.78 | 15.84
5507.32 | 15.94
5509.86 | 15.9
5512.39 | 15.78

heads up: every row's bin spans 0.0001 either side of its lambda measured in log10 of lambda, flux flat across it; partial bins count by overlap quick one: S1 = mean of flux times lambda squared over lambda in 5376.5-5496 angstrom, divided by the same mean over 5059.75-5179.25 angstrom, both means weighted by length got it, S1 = 1.10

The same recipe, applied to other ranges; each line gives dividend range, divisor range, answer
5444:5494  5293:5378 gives 1.04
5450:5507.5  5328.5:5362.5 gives 1.05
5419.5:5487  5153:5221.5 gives 1.13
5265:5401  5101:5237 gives 1.07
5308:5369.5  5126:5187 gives 1.09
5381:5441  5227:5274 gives 1.05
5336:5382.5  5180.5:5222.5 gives 1.09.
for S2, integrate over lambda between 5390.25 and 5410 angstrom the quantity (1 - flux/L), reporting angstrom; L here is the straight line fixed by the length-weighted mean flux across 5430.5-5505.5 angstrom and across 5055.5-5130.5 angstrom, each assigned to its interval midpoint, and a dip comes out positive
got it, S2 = 0.15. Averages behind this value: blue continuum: 16.2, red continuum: 15.5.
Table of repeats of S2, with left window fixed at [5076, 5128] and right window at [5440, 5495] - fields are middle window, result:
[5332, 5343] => 0.5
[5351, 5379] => -0.2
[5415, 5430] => 0.1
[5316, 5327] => 0.1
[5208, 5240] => 0.1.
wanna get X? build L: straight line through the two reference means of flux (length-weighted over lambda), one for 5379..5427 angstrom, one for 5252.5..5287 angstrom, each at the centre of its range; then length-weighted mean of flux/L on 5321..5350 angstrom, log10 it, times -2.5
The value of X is 0.02 mag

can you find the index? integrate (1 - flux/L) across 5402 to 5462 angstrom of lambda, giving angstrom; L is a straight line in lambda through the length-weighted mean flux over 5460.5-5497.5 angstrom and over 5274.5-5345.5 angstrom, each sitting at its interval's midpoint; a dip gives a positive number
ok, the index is 0.60 angstrom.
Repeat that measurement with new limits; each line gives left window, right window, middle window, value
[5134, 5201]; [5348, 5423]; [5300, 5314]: -0.4 angstrom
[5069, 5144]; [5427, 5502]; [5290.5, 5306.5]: -0.4 angstrom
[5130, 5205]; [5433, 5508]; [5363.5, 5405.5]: -0.5 angstrom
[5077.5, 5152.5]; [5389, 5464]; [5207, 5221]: 0.0 angstrom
